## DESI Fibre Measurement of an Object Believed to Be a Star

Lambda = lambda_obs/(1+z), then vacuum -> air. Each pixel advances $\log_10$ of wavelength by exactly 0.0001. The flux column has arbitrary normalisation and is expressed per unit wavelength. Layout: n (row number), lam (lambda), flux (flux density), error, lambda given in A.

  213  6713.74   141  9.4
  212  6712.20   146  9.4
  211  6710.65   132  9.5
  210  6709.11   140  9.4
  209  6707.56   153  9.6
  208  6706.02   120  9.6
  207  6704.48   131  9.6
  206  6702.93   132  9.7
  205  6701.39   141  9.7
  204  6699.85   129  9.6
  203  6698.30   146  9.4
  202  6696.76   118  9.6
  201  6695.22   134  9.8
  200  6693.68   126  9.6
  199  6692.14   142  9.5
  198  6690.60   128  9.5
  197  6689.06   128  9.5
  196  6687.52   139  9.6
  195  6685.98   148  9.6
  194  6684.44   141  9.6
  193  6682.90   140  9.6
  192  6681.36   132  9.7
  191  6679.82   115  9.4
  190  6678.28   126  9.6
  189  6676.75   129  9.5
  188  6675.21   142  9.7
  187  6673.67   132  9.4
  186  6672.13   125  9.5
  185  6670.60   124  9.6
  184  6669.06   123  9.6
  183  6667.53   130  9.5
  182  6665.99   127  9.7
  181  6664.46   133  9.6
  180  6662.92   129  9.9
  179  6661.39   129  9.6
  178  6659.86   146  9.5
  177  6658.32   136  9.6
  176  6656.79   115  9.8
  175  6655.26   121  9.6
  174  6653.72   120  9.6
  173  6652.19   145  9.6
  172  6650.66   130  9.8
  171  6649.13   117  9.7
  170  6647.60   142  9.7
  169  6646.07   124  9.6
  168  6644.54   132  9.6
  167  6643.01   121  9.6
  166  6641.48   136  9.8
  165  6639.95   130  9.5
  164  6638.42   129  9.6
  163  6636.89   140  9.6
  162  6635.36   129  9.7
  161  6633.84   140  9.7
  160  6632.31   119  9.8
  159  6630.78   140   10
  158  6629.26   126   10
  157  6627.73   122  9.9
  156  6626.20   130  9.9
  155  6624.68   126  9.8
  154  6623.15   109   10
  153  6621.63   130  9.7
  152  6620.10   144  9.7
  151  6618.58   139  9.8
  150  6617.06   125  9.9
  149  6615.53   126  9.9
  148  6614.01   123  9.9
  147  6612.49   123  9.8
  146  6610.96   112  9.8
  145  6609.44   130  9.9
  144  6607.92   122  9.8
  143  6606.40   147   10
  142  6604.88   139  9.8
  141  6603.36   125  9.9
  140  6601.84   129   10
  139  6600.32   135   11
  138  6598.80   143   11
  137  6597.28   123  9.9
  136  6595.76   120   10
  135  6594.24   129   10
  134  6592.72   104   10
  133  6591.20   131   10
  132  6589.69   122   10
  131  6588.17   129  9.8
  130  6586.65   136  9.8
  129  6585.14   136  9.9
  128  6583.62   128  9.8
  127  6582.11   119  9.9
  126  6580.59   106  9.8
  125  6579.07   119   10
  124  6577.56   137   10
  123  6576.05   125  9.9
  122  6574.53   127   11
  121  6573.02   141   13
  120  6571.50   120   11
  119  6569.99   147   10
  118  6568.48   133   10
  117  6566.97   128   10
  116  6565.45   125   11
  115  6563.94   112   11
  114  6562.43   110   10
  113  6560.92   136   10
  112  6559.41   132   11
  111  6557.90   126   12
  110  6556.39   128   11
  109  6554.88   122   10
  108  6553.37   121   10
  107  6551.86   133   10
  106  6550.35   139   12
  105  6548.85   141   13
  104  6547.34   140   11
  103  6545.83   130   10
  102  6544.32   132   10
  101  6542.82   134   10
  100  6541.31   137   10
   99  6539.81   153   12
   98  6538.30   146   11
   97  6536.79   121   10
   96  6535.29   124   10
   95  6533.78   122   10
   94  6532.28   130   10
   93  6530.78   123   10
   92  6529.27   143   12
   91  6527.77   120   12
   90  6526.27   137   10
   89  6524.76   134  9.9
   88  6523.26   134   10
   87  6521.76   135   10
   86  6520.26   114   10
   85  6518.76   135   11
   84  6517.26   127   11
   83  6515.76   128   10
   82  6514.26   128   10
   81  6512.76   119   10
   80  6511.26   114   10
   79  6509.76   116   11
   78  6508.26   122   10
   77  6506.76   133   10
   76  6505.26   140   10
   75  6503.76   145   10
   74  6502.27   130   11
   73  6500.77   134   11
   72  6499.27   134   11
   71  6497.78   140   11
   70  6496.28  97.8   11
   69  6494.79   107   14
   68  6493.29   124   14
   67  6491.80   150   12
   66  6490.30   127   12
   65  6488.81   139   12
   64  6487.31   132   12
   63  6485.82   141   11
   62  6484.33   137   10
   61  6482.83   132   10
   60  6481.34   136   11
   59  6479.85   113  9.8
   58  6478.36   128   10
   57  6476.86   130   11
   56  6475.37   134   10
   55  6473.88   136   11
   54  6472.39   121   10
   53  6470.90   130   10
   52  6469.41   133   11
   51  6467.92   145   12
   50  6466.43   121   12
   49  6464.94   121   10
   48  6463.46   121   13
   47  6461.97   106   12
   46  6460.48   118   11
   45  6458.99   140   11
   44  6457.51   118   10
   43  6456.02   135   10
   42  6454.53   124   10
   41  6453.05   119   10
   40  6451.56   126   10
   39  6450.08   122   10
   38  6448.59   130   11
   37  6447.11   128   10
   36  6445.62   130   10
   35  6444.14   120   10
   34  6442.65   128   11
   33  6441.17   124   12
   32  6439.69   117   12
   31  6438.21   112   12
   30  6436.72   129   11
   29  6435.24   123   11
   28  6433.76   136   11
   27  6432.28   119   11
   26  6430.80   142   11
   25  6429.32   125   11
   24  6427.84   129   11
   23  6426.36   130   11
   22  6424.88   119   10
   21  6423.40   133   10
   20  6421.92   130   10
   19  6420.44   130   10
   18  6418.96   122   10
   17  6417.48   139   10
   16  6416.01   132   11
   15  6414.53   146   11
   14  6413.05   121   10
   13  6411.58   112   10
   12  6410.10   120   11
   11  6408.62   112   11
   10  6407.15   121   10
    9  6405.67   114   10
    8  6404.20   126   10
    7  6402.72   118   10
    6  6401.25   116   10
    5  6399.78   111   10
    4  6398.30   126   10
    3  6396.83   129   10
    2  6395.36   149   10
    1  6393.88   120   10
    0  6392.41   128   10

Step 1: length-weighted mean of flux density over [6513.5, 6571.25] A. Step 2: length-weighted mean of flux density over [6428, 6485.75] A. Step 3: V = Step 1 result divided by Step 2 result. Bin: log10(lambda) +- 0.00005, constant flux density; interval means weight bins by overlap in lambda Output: 1.0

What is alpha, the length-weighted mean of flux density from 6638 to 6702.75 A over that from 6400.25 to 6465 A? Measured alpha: 1.05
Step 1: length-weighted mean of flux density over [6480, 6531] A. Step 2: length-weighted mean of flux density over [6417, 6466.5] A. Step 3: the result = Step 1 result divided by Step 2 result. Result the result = 1.03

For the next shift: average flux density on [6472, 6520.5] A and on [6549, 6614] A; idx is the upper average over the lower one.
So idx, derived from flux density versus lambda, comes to 0.99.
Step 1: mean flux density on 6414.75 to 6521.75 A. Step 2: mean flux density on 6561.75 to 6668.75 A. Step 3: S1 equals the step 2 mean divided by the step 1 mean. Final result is 1.00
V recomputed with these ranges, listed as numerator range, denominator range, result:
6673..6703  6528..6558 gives 1.01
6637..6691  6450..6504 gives 1.02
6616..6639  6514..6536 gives 1.01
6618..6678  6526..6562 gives 0.98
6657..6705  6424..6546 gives 1.03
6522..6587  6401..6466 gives 1.04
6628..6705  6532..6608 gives 1.01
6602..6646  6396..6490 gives 1.02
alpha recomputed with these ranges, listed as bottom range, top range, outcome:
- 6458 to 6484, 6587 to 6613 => 1.00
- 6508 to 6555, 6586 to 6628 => 0.98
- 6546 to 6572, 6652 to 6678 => 1.00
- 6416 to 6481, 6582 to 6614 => 1.01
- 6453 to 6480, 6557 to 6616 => 1.01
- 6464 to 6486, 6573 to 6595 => 0.96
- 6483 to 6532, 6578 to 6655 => 0.99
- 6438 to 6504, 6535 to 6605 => 1.01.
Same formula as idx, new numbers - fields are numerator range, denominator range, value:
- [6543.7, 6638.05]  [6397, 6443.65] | 1.03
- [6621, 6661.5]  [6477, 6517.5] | 1.00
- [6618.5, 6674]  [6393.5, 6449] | 1.03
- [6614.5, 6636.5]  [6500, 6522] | 1.01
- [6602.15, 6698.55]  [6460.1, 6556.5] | 1.00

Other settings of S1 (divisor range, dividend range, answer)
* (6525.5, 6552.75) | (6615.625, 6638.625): 0.97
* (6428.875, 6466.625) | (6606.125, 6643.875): 1.03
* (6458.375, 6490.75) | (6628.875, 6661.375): 1.01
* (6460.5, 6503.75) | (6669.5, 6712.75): 1.04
